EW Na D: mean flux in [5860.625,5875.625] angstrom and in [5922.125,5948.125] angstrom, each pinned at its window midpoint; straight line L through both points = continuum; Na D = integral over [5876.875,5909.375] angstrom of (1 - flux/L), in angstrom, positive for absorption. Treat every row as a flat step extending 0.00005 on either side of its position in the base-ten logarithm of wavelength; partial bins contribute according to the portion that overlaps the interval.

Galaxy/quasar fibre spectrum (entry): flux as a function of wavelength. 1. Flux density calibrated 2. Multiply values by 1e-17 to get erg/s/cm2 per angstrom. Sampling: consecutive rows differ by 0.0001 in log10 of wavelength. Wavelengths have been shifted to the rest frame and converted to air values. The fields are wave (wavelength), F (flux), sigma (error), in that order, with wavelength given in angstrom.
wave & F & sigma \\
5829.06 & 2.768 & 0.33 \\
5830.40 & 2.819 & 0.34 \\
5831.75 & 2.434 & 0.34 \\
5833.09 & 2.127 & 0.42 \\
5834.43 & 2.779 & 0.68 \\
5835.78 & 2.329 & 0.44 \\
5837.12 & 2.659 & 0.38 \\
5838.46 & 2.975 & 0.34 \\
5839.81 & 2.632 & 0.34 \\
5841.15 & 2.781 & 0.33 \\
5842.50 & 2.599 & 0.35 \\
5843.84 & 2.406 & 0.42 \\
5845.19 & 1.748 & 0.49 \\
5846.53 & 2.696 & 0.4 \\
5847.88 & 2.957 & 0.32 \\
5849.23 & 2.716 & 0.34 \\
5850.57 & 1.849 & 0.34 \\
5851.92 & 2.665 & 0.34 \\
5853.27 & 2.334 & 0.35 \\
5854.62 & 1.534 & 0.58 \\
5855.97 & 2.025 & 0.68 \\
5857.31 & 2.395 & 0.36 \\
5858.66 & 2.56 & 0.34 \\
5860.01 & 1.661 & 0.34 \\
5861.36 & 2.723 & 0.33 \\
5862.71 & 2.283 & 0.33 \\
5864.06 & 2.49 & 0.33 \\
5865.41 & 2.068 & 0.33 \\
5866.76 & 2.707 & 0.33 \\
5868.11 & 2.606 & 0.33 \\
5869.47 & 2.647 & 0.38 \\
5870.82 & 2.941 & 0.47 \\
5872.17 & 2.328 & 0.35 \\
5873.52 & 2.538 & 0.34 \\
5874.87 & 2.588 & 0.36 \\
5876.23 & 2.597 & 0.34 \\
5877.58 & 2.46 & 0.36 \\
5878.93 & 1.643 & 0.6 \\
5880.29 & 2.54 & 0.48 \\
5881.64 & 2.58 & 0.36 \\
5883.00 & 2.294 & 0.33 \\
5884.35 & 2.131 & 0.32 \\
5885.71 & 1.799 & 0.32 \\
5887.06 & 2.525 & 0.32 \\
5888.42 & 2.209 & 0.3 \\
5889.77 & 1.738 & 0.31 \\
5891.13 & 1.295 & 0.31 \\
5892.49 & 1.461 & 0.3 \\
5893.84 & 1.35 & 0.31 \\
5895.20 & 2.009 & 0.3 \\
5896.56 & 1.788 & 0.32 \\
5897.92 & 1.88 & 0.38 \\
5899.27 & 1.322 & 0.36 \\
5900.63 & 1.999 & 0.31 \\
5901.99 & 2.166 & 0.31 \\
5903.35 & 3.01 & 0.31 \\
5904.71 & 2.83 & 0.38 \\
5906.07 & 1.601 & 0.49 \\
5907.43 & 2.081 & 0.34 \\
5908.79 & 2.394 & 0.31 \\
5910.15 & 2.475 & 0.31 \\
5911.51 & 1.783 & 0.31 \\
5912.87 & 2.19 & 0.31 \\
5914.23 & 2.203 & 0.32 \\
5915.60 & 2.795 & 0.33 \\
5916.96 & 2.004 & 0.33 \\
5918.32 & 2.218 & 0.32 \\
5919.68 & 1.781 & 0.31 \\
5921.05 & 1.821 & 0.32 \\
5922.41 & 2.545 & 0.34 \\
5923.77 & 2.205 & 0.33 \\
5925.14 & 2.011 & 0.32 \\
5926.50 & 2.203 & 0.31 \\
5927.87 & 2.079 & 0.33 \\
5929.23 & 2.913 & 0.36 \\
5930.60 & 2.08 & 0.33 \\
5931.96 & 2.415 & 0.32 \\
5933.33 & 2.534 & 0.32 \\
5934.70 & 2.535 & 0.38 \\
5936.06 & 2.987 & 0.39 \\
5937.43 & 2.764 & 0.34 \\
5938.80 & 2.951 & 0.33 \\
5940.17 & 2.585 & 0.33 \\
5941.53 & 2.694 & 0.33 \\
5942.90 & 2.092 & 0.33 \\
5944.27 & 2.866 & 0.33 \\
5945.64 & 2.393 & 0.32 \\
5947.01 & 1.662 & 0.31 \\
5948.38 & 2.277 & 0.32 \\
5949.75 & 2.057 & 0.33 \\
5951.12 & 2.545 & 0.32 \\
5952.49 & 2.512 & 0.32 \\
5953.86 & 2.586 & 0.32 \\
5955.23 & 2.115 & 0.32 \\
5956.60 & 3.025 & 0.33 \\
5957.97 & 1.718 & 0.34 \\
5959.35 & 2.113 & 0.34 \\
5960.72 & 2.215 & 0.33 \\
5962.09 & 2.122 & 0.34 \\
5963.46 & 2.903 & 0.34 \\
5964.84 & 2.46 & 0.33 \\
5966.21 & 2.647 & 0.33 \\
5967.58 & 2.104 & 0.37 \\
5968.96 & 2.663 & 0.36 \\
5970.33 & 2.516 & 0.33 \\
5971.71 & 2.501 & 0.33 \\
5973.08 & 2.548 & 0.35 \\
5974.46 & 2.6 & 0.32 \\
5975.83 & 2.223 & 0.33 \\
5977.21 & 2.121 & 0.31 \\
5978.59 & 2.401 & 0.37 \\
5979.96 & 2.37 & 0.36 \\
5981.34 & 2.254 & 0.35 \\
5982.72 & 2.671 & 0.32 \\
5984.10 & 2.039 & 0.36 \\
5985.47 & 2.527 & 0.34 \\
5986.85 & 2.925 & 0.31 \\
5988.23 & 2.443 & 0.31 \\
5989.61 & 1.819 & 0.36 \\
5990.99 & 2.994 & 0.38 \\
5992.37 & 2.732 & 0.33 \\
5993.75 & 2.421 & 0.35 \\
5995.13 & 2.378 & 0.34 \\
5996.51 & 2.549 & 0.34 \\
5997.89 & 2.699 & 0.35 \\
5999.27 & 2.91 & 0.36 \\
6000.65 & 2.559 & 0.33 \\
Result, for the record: 5.9 angstrom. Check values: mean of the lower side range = 2.53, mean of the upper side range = 2.44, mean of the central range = 2.05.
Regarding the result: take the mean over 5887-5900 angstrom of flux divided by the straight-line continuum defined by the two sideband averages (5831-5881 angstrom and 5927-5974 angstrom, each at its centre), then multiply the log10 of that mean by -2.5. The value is 0.38 mag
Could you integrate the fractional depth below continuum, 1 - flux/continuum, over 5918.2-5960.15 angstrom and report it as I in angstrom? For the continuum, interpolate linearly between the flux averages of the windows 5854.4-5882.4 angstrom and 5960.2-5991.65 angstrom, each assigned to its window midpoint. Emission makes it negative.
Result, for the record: 1.0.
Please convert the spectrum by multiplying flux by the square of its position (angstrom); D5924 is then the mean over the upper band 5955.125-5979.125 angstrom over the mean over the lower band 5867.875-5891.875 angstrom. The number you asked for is 1.08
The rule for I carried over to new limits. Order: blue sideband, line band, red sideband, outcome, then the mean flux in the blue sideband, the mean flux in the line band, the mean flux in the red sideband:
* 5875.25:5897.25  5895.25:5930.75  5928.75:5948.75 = 1.74 angstrom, 2.03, 2.17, 2.52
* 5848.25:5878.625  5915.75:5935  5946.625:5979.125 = 1.03 angstrom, 2.39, 2.25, 2.37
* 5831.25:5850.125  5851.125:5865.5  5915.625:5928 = 1.22 angstrom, 2.55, 2.25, 2.13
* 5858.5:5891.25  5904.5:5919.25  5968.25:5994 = 1.05 angstrom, 2.33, 2.21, 2.46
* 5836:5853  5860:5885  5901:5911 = 0.23 angstrom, 2.55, 2.43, 2.34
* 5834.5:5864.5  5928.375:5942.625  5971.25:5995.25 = -1.11 angstrom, 2.42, 2.62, 2.44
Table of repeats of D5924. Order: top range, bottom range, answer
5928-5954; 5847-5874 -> 1.06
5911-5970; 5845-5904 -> 1.08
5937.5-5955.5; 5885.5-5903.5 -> 1.32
